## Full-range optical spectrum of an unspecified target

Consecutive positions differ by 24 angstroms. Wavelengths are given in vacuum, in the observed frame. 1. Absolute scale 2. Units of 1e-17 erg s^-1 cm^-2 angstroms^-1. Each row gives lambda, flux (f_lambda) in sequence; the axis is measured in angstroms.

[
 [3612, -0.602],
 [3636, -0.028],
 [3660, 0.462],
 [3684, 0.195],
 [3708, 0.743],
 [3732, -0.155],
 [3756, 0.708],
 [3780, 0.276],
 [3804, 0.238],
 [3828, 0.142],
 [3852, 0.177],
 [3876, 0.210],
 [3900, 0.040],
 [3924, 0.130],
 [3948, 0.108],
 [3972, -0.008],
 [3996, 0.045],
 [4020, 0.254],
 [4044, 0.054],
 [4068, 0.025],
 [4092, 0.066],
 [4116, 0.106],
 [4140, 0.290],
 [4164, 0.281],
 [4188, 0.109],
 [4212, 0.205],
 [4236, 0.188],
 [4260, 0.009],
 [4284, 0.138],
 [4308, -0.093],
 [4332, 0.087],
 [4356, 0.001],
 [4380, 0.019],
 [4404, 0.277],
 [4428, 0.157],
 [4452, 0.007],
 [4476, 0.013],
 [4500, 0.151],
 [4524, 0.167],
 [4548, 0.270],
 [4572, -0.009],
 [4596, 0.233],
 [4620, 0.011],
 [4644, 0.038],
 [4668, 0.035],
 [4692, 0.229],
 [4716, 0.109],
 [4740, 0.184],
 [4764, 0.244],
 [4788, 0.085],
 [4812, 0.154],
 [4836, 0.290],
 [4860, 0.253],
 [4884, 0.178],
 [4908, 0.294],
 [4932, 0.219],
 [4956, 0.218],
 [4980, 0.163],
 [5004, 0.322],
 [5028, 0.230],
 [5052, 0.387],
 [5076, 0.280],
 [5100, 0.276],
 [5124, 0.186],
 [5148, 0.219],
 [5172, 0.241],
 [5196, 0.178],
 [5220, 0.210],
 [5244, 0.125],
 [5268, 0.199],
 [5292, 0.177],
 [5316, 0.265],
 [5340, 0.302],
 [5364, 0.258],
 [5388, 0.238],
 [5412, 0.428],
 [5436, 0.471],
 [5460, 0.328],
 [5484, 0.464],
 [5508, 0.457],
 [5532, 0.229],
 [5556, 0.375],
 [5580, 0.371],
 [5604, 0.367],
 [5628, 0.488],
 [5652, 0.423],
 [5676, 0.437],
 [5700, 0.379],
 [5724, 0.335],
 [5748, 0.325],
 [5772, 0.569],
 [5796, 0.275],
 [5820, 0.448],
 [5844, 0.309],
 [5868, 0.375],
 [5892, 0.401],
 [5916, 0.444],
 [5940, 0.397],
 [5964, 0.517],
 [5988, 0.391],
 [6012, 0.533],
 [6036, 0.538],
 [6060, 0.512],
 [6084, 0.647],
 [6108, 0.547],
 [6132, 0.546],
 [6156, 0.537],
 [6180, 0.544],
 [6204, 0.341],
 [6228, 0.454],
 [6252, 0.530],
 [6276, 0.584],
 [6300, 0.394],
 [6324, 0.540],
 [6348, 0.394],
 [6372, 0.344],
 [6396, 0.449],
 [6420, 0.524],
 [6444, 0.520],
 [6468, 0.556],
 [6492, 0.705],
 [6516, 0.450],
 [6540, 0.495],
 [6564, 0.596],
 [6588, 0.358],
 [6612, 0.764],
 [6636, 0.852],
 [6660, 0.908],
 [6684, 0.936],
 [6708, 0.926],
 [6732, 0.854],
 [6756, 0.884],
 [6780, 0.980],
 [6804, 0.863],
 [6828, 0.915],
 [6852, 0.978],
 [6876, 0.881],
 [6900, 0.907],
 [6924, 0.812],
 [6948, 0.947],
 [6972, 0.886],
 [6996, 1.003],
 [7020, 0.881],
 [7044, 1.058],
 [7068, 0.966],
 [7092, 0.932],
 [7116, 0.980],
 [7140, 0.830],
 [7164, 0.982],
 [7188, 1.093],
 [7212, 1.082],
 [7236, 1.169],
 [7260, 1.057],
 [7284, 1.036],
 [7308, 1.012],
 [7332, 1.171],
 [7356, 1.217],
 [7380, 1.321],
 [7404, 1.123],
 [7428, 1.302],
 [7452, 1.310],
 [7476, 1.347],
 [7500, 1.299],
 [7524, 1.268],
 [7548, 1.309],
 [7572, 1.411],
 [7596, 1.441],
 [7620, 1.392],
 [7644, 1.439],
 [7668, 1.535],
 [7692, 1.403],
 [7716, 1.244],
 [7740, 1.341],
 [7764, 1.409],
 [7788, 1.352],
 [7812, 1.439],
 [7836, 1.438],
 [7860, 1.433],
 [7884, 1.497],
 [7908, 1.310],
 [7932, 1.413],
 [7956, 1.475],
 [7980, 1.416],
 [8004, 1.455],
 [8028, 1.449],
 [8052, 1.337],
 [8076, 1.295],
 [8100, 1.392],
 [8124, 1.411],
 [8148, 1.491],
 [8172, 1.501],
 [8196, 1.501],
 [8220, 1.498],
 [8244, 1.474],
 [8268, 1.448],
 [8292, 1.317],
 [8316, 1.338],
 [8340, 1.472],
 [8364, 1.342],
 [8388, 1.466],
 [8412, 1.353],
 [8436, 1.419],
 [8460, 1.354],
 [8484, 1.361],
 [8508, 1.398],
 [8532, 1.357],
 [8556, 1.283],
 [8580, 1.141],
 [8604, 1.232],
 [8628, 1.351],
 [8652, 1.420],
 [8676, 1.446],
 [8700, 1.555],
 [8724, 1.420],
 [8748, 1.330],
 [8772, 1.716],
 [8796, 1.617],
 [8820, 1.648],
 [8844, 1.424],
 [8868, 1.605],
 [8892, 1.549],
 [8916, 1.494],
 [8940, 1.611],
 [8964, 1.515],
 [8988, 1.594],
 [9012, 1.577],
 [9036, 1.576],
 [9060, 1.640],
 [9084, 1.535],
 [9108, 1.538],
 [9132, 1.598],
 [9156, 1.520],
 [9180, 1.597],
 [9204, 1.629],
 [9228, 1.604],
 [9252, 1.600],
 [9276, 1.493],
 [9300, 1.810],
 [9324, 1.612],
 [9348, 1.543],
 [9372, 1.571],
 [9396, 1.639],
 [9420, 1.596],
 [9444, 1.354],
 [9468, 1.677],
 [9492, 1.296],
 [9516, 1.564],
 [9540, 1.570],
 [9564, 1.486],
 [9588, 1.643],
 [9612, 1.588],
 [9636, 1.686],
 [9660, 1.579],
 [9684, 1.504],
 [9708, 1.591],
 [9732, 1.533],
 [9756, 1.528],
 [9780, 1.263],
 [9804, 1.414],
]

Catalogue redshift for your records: 0.66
